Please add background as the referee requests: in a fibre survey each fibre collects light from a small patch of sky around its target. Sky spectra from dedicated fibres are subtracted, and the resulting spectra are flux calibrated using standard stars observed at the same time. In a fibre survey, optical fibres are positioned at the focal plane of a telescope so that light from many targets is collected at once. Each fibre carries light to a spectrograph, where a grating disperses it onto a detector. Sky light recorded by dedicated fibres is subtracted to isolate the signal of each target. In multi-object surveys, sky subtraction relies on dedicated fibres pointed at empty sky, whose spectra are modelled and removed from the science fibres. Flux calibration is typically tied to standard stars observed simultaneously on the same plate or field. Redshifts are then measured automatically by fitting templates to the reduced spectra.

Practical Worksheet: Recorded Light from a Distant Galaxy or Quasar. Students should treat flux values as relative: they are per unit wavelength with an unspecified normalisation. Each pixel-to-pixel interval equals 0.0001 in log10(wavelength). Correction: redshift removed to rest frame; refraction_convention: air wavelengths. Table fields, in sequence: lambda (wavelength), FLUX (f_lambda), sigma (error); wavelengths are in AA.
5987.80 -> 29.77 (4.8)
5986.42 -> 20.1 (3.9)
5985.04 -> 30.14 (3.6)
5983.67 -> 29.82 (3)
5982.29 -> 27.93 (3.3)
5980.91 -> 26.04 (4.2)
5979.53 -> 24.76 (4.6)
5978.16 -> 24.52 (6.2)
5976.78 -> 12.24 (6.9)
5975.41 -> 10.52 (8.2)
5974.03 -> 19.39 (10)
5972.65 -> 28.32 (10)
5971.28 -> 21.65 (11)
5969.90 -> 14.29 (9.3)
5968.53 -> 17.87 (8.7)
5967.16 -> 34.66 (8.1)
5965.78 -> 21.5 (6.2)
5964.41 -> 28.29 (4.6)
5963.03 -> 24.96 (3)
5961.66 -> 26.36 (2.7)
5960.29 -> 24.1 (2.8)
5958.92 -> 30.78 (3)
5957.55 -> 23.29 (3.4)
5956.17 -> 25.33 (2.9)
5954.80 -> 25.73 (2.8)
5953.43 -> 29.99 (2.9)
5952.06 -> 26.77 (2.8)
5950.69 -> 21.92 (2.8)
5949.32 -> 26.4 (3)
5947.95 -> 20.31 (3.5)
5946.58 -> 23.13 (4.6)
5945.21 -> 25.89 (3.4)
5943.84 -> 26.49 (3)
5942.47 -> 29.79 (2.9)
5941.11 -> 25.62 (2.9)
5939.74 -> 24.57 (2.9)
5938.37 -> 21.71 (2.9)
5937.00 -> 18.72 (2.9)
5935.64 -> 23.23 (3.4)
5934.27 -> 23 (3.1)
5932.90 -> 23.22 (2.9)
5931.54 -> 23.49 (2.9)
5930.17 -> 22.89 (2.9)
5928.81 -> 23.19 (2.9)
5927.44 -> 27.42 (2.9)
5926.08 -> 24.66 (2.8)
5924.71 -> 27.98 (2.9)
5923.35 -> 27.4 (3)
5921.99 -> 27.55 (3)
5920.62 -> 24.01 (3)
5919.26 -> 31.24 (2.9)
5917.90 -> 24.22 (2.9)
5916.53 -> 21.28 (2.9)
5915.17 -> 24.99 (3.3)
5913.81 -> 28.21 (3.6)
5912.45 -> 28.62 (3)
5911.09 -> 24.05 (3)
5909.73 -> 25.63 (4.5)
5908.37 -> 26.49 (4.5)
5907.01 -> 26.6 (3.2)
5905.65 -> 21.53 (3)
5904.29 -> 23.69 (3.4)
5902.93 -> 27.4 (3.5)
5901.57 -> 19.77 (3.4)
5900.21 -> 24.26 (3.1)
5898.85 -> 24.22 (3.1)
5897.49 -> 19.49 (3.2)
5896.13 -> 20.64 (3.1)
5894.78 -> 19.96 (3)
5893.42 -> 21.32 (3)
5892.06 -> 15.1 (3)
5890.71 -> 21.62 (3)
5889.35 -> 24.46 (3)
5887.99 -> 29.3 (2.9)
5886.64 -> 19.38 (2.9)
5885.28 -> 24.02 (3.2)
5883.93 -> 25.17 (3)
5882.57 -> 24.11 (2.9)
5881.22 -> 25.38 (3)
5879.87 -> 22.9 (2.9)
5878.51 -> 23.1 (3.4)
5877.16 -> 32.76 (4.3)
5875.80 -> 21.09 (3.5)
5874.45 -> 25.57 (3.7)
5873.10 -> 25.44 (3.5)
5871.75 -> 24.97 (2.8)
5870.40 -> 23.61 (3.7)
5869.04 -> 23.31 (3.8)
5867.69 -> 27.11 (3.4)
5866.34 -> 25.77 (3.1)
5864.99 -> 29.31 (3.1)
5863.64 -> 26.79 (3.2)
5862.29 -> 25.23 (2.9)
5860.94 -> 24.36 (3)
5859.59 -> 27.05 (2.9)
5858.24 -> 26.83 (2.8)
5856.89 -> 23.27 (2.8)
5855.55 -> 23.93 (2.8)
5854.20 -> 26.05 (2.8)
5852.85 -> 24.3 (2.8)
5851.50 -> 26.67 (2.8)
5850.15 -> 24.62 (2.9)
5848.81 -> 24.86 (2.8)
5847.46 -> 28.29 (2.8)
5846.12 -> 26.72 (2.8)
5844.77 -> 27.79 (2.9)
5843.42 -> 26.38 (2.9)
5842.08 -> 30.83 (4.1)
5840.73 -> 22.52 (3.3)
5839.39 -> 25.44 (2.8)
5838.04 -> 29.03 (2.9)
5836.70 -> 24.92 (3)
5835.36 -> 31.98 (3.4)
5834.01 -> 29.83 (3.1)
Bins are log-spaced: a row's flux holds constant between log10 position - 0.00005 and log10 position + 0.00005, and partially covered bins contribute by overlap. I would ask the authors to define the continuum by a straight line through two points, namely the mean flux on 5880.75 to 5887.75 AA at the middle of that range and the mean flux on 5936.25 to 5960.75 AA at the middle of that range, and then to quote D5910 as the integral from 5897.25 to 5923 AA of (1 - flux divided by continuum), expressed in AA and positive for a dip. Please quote -0.7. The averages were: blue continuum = 23.9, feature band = 25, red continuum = 25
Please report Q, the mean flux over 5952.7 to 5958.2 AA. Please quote 26.1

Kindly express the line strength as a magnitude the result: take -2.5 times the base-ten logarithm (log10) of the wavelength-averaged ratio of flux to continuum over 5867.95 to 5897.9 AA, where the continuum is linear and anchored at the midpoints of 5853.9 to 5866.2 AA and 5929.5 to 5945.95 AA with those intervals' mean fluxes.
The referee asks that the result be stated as 0.087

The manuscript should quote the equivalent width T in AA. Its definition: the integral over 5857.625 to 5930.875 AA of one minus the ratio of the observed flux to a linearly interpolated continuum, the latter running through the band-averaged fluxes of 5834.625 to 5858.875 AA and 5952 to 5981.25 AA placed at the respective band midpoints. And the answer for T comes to 1.70 AA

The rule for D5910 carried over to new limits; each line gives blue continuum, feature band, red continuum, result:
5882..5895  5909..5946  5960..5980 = -4.6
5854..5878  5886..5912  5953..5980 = 2.0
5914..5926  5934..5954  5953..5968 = 1.5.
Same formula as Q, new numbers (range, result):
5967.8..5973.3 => 20.6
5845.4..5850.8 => 26.2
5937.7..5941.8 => 24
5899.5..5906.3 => 23.3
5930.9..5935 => 23.2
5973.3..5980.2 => 18.3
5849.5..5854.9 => 25.4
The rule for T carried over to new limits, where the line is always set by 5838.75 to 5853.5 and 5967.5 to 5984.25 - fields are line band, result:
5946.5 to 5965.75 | -2.68 AA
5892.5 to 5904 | 1.11 AA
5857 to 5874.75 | -0.13 AA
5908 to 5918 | -0.67 AA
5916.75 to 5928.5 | -1.47 AA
